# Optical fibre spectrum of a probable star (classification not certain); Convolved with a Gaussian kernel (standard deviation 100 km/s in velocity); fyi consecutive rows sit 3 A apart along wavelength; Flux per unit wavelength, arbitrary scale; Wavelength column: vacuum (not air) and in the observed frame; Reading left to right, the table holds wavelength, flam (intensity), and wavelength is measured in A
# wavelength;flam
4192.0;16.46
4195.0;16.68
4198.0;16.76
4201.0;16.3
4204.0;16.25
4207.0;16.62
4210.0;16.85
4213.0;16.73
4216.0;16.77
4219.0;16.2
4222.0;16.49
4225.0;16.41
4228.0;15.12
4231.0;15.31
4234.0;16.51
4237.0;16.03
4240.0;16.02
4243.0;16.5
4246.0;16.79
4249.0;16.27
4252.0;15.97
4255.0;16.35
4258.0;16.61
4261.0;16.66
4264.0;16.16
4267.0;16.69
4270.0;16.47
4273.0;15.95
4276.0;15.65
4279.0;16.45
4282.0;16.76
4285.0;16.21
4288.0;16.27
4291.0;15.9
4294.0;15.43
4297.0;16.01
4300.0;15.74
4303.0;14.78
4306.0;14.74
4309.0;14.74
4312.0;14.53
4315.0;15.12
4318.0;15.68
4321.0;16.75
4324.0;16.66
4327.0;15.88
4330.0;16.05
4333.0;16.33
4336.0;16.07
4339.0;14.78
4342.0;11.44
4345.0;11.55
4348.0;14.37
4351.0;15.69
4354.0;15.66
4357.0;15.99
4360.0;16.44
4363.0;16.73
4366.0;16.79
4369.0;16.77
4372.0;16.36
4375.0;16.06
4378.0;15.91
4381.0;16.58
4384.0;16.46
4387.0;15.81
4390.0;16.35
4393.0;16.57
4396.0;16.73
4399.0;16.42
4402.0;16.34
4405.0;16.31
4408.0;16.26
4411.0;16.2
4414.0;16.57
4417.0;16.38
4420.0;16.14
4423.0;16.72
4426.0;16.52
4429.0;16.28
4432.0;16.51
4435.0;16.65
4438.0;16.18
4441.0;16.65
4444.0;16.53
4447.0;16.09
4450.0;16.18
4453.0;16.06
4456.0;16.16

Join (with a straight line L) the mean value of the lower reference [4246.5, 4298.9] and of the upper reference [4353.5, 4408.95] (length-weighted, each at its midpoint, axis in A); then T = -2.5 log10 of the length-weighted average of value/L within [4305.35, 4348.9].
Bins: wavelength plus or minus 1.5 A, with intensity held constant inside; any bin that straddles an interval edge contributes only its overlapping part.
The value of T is 0.09 mag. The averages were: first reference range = 16.2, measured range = 15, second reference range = 16.4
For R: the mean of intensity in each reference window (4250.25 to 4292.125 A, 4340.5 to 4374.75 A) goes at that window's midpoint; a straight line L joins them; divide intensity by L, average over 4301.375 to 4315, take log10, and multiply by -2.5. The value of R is 0.08 mag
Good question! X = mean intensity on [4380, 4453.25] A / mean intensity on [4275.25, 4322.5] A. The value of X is 1.0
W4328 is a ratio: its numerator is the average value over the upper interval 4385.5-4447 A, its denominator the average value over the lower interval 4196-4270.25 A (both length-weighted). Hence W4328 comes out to 1.00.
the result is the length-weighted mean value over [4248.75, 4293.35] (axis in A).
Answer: 16.3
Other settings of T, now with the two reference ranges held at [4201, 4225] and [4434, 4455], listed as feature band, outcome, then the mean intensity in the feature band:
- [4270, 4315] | 0.05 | 15.7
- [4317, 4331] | 0.01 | 16.2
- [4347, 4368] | 0.03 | 16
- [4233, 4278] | 0.01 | 16.3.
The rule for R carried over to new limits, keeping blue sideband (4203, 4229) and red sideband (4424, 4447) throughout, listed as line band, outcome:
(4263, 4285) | 0.01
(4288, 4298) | 0.04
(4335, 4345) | 0.20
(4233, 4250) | 0.00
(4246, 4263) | 0.00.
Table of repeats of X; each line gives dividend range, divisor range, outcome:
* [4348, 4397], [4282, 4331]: 1.04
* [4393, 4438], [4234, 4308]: 1.02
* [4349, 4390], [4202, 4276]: 1.00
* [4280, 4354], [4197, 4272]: 0.94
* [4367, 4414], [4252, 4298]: 1.01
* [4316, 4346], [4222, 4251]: 0.94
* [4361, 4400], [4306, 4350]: 1.10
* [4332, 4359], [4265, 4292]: 0.90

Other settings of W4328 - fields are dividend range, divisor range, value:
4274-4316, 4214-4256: 0.96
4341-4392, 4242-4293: 0.96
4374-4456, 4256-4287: 1.00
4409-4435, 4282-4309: 1.05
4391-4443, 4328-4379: 1.06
